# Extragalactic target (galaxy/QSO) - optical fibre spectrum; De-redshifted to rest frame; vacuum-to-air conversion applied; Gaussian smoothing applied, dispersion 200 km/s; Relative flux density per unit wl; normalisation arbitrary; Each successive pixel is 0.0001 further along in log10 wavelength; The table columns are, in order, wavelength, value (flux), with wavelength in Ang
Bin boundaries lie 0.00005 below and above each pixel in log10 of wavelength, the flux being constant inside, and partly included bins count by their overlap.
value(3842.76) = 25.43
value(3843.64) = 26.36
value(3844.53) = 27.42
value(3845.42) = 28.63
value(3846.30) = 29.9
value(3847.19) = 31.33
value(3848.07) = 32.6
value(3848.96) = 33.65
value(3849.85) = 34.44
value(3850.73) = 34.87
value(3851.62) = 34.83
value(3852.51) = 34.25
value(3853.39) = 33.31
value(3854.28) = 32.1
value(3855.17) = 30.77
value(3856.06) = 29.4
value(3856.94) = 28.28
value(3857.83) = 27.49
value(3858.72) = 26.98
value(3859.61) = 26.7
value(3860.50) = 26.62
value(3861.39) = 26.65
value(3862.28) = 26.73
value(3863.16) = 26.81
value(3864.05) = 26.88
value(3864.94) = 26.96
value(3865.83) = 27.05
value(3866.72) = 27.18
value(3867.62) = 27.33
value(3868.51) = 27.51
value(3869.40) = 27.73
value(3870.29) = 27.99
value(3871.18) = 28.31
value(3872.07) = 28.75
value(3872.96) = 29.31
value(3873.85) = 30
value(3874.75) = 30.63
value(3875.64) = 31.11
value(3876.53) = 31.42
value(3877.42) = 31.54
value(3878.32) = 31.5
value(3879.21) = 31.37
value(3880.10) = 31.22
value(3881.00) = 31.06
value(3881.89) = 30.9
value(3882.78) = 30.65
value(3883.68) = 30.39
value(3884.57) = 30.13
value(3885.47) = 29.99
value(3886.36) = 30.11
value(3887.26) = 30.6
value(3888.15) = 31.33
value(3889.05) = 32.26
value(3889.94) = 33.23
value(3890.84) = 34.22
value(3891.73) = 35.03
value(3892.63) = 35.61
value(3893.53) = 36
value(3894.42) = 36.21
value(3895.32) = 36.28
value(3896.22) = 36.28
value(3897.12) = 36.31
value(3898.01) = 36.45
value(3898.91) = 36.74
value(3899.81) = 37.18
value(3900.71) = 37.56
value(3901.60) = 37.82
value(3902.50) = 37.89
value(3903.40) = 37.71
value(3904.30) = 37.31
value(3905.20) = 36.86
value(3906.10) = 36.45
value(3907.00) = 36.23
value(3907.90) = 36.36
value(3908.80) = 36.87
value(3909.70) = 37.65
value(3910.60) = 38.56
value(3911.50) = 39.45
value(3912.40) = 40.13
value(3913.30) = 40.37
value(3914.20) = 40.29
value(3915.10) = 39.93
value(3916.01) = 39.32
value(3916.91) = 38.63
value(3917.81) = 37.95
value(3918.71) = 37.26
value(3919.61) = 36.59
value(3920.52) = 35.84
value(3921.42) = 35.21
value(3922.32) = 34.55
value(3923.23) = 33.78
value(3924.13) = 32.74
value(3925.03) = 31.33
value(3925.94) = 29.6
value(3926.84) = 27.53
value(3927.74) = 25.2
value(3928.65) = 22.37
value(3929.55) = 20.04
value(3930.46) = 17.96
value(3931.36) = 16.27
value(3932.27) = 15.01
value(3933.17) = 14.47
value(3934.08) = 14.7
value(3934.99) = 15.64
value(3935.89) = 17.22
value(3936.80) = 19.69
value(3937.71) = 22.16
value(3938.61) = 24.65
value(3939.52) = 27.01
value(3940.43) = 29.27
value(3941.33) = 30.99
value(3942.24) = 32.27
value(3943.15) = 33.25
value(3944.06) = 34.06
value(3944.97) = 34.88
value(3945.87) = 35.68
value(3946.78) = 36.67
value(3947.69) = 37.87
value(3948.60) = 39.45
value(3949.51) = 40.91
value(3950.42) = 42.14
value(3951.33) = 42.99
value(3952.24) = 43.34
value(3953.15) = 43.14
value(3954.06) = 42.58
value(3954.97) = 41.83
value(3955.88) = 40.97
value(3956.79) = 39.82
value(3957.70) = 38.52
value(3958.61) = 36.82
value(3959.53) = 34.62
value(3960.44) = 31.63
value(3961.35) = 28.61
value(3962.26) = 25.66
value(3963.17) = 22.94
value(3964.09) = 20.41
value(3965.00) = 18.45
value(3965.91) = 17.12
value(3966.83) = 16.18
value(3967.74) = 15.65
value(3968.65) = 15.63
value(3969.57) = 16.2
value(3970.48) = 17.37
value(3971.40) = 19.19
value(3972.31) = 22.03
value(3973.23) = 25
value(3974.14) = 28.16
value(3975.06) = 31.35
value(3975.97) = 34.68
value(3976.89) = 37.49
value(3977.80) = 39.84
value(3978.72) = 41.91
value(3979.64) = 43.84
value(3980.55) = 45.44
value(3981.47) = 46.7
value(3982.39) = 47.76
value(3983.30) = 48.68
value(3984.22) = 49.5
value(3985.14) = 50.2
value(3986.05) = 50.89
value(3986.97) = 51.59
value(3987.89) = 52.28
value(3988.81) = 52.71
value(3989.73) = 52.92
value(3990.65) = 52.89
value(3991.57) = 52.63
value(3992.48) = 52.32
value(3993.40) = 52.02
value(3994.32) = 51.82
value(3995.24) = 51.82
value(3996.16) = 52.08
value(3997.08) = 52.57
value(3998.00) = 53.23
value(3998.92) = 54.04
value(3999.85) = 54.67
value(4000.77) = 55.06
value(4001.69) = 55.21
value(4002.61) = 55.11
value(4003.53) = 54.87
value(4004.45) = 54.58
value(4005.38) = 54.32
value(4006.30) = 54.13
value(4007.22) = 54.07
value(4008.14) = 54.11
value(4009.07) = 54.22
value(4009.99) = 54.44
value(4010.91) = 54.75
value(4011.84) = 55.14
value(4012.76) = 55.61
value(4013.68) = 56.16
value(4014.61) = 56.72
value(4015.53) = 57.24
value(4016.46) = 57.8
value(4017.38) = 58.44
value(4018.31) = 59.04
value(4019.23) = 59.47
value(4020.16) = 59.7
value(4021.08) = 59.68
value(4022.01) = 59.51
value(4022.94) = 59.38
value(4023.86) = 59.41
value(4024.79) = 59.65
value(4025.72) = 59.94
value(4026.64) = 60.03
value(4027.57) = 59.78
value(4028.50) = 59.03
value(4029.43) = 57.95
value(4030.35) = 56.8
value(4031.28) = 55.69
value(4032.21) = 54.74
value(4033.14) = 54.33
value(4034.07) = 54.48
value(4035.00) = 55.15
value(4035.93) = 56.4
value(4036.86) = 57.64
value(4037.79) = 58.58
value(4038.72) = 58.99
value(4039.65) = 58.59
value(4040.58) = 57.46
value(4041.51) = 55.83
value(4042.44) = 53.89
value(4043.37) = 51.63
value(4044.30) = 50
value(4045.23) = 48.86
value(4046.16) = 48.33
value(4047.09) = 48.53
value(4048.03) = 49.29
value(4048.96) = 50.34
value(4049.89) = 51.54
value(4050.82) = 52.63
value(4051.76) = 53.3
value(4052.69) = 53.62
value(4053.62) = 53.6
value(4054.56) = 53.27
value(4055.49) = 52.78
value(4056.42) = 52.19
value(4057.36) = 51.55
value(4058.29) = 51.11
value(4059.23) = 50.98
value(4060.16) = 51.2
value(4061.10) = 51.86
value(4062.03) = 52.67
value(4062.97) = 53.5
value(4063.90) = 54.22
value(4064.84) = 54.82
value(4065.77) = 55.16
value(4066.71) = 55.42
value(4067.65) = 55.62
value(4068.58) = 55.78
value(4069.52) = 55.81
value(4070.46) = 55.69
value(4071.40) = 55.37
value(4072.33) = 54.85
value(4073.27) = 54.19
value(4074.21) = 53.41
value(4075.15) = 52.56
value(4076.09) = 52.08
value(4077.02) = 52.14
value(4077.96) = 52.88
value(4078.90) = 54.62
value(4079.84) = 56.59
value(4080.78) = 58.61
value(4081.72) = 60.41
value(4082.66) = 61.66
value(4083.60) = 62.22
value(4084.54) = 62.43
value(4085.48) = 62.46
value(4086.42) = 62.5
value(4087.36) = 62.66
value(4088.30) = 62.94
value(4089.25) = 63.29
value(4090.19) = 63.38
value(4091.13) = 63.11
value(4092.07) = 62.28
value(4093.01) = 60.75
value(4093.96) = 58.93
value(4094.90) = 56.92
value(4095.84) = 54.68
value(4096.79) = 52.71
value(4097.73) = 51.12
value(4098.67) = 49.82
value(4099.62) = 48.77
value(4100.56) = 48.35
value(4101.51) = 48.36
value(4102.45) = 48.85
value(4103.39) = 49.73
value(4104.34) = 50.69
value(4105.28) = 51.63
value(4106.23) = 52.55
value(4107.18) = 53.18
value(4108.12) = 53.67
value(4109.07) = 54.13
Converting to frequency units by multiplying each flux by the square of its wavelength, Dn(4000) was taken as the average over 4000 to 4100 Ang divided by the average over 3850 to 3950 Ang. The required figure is 1.9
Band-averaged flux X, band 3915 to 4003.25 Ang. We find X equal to 35.7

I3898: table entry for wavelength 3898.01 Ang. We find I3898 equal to 36.45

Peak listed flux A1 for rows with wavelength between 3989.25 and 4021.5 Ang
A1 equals 59.7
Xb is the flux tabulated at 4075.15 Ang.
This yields 52.56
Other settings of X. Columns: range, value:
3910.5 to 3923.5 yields 37.9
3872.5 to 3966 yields 32.6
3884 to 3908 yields 35.1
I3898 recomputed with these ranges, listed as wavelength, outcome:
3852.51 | 34.25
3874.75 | 30.63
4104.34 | 50.69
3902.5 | 37.89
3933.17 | 14.47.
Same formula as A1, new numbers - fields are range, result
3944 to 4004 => 55.21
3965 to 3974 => 25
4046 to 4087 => 62.5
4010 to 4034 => 60.03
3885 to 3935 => 40.37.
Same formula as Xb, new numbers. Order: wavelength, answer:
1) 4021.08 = 59.68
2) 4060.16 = 51.2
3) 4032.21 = 54.74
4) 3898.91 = 36.74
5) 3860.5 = 26.62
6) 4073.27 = 54.19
